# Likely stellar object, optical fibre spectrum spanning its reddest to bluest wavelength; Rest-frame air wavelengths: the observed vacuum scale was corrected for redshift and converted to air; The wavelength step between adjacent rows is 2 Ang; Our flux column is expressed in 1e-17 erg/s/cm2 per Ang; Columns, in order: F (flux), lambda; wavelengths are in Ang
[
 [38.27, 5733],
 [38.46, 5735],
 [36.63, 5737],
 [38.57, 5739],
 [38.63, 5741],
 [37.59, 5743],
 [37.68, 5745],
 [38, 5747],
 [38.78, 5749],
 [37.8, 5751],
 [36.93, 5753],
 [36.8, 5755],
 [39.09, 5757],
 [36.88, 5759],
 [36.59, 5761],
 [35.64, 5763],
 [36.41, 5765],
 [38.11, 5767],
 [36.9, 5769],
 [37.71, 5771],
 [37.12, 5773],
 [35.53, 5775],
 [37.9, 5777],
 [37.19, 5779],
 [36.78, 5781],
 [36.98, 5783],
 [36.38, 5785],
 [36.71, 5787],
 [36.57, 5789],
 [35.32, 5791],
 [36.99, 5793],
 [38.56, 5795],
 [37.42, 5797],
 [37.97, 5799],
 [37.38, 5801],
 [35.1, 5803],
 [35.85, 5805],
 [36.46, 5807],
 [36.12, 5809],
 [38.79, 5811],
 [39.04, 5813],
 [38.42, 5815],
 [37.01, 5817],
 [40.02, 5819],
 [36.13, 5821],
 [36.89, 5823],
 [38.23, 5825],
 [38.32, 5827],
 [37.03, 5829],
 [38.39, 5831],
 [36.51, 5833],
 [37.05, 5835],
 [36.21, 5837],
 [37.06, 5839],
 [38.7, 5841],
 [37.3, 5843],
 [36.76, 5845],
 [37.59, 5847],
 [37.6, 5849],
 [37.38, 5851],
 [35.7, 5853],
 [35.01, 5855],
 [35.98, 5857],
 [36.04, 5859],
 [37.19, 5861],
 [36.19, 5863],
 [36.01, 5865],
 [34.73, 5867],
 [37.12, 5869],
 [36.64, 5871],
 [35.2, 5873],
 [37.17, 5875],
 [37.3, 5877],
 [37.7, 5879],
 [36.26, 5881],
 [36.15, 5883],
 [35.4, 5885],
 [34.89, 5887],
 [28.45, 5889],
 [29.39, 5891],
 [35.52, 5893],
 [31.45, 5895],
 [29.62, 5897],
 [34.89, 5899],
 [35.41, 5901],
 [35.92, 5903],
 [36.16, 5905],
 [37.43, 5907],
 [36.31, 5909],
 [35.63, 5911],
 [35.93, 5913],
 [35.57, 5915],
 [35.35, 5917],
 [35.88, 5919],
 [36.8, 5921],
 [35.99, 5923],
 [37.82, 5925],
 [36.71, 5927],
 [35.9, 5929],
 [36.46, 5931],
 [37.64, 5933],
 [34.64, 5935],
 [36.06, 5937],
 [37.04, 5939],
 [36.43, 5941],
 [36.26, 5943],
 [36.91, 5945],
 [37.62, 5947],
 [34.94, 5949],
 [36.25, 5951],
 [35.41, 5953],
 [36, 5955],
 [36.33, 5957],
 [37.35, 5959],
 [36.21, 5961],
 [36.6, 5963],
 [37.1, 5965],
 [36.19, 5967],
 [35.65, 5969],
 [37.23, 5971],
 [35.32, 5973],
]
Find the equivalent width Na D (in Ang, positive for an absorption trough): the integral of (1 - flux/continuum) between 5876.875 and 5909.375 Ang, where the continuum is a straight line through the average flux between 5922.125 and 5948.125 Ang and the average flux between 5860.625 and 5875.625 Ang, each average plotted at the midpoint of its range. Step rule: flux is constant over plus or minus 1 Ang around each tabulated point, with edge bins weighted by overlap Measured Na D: 1.66 Ang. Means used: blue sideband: 36.2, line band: 34.5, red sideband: 36.6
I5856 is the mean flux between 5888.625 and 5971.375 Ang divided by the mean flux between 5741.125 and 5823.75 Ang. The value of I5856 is 0.96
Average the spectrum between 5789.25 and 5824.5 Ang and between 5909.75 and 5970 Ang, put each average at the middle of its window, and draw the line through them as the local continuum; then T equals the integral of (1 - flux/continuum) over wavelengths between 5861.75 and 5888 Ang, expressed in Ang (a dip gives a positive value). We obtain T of 0.4 Ang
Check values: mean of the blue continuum 37.3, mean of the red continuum 36.3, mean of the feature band 36.2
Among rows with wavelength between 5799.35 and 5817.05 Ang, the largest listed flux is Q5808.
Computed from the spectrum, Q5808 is 39.04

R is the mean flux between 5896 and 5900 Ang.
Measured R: 32.3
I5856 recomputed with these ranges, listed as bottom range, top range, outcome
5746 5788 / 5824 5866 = 0.99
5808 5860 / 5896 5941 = 0.96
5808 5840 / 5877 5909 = 0.92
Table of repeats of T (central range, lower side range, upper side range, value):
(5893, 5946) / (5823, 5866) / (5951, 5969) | 1.14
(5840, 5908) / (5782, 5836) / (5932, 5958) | 2.20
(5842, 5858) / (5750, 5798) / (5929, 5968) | 0.03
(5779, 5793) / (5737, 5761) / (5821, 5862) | 0.35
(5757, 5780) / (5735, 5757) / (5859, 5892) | 0.25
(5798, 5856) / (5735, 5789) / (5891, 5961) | -0.87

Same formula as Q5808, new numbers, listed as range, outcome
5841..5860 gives 38.7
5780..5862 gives 40.02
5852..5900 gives 37.7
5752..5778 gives 39.09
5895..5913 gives 37.43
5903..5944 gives 37.82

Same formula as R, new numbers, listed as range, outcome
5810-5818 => 38.3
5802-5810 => 35.9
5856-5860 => 36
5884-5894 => 32.7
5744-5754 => 37.8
